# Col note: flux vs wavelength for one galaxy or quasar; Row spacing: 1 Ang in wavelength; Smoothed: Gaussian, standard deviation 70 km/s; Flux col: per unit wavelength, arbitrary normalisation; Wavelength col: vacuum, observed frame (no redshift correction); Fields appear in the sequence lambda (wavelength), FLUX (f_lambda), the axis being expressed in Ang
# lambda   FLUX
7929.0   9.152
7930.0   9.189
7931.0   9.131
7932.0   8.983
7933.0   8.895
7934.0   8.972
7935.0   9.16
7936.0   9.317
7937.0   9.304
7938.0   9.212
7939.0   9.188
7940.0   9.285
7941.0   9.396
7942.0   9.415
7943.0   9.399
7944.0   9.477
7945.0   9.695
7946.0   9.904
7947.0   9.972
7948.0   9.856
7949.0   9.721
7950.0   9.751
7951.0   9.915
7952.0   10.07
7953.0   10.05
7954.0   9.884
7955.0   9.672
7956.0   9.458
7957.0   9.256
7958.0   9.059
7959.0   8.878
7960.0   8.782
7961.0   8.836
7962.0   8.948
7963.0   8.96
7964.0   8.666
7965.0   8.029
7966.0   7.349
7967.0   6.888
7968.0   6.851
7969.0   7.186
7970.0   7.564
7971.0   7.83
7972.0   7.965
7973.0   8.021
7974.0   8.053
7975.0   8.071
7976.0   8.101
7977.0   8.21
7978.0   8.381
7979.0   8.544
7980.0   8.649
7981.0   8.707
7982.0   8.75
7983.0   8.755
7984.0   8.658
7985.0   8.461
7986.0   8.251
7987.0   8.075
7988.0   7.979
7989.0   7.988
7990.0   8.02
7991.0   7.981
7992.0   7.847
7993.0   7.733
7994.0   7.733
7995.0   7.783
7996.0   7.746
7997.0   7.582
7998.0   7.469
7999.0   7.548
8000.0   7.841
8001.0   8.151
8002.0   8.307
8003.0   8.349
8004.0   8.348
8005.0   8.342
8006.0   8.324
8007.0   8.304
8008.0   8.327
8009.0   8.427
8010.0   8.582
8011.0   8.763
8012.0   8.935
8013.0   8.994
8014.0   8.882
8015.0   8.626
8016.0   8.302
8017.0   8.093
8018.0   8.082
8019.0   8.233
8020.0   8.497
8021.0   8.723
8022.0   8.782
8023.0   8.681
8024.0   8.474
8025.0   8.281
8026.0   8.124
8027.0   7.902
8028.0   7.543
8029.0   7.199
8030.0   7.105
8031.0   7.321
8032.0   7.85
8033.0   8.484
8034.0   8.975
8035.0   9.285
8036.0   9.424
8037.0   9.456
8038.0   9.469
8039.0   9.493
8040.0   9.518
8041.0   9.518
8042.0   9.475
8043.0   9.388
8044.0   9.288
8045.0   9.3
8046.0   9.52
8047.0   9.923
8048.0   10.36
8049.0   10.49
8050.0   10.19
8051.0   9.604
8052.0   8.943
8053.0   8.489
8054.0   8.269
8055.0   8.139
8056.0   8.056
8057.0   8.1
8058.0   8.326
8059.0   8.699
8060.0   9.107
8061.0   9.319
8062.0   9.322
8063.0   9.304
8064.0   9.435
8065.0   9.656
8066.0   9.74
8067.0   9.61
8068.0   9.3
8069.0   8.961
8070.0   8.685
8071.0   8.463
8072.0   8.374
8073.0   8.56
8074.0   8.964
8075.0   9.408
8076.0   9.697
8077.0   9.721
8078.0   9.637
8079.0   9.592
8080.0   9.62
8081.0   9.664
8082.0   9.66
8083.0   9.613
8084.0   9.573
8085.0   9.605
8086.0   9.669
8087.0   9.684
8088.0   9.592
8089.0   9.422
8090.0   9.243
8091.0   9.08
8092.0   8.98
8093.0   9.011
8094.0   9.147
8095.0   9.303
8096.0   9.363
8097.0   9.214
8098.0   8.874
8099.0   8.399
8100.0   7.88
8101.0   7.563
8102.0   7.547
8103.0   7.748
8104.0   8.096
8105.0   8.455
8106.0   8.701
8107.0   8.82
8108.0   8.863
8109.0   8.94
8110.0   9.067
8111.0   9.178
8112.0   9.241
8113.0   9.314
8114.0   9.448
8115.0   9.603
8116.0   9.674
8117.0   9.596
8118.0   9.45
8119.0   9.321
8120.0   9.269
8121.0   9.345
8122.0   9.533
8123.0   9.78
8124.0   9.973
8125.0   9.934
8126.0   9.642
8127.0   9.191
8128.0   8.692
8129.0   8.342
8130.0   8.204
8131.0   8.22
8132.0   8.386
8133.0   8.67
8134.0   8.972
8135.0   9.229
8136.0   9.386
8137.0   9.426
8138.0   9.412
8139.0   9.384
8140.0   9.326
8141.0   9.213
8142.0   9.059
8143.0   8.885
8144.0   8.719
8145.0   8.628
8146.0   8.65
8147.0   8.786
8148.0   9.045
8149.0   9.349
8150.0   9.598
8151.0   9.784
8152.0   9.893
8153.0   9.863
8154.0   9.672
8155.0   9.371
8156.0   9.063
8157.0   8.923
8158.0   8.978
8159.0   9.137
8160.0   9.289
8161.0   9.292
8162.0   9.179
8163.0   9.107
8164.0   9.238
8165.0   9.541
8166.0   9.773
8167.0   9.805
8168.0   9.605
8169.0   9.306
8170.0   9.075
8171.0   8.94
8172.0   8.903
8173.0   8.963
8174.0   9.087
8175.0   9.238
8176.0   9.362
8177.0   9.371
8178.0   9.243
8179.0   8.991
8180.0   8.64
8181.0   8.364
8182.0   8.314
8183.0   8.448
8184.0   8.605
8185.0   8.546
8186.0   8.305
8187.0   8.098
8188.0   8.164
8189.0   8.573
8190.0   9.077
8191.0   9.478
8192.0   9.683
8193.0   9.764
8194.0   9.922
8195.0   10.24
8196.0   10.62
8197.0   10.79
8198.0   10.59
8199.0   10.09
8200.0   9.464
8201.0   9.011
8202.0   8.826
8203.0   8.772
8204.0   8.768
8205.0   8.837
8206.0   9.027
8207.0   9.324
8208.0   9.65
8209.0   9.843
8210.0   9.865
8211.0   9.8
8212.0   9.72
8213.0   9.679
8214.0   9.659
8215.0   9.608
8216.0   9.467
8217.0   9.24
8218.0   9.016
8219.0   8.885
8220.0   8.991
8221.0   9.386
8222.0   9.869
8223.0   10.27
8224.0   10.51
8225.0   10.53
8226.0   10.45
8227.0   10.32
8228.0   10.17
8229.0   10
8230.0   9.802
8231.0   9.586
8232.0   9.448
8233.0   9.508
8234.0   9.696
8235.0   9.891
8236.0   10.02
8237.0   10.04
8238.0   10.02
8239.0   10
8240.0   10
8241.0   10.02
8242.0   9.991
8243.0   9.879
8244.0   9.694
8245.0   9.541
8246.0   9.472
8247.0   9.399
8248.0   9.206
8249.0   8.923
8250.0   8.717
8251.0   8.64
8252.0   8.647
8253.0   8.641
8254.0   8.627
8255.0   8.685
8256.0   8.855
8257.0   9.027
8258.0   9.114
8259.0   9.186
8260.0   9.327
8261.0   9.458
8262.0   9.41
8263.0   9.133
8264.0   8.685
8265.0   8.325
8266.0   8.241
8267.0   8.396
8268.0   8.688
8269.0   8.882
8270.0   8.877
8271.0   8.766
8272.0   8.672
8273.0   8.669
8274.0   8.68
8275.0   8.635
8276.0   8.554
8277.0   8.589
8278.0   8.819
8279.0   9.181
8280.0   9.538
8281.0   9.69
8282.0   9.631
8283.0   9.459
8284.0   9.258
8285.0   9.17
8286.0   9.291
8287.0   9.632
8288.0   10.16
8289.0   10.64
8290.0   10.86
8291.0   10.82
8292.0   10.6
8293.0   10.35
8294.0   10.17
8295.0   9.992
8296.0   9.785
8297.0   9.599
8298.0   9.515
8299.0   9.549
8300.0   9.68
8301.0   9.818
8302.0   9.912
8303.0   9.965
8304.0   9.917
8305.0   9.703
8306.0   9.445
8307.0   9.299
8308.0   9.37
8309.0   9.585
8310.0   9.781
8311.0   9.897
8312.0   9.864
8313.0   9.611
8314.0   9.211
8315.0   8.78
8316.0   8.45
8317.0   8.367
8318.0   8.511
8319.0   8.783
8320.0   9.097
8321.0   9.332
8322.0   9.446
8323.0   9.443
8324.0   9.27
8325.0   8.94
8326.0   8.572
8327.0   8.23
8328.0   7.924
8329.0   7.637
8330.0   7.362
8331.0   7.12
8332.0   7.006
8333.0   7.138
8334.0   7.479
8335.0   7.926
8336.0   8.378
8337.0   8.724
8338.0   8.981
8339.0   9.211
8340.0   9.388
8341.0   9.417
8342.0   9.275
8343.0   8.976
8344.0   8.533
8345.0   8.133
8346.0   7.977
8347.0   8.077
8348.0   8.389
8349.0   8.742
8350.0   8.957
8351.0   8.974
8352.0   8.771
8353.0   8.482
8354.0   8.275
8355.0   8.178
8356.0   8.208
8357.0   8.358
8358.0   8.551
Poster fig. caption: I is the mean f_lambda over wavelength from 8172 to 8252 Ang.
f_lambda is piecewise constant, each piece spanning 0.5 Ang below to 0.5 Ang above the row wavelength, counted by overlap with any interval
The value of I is 9.45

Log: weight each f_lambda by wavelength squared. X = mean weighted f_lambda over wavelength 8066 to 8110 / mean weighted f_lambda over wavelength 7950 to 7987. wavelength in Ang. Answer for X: 1.09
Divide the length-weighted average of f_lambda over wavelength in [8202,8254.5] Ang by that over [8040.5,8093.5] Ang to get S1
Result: 1.03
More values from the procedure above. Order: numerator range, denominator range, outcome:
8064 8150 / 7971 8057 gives 1.07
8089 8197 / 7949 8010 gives 1.09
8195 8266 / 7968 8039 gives 1.15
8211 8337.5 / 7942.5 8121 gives 1.05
